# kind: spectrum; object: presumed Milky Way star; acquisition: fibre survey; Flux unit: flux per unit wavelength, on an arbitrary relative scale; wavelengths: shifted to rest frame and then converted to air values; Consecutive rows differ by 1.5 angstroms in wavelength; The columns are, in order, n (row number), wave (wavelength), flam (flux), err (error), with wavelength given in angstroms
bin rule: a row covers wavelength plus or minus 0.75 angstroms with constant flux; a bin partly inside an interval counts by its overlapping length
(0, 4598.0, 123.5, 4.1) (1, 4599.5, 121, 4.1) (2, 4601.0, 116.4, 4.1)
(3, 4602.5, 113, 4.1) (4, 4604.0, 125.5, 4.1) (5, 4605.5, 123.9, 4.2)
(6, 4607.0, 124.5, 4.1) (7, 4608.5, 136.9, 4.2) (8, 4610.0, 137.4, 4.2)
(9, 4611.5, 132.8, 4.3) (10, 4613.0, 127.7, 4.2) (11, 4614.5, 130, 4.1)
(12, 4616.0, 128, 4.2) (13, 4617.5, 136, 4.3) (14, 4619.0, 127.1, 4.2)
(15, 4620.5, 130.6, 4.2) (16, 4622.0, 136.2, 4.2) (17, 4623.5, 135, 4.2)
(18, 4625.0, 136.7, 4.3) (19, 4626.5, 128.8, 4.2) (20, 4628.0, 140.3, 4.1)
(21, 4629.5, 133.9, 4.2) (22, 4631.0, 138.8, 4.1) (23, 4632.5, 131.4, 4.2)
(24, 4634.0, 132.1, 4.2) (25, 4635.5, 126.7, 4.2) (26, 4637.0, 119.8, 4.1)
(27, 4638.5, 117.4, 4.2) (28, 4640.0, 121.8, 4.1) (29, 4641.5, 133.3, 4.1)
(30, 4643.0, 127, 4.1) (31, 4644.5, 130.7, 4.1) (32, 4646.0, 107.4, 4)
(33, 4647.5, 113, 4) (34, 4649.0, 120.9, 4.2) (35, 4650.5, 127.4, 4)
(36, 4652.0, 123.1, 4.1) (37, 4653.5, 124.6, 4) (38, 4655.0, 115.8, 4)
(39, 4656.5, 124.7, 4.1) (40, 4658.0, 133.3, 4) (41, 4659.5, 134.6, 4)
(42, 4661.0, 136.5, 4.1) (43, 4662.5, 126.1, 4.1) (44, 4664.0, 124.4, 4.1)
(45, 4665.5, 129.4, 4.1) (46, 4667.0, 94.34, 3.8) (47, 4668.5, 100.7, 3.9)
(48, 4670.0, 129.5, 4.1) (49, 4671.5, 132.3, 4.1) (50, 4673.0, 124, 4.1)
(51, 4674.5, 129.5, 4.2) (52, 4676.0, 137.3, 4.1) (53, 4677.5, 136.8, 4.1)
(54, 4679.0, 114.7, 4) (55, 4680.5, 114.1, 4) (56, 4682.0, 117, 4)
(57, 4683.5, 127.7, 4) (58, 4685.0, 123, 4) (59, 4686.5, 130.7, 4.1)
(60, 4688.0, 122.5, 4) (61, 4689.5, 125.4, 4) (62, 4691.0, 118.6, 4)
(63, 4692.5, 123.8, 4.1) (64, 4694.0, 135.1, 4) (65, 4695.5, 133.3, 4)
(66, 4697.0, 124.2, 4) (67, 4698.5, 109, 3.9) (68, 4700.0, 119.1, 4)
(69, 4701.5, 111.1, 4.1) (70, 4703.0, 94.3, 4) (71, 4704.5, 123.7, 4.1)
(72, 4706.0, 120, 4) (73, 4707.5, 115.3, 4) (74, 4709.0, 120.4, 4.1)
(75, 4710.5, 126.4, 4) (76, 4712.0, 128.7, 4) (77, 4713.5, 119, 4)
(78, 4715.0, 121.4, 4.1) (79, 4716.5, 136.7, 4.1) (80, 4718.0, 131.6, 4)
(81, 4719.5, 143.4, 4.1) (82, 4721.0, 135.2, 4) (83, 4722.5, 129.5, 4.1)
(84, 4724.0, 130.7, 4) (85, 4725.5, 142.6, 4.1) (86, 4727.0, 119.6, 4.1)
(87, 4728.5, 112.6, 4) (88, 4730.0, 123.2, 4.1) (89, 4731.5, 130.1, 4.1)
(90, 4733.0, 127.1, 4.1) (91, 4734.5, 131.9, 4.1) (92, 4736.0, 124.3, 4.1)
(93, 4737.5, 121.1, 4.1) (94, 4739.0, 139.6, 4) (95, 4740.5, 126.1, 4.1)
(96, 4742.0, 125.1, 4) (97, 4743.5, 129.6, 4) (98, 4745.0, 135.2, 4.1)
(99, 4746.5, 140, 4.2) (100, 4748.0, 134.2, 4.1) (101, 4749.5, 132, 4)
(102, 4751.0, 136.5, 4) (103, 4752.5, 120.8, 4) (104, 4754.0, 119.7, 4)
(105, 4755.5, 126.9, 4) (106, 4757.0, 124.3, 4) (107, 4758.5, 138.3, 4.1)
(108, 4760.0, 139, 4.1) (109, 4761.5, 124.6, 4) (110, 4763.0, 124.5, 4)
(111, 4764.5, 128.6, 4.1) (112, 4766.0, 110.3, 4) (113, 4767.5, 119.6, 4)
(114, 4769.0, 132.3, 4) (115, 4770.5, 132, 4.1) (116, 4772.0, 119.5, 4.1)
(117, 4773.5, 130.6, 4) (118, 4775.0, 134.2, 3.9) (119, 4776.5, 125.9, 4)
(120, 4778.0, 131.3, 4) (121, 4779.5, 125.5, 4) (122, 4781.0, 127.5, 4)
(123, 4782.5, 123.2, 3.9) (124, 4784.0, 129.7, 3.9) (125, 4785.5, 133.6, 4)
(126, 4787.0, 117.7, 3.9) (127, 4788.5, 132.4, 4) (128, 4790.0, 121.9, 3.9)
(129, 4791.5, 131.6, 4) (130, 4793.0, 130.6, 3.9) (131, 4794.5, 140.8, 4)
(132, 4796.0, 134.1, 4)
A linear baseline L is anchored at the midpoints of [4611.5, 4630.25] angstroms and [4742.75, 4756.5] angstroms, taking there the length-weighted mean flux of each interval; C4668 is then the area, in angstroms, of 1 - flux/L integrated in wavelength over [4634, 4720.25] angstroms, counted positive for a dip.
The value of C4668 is 5.3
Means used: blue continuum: 133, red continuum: 130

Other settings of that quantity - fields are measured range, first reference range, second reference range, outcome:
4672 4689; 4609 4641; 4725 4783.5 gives 0.6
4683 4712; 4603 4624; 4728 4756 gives 1.7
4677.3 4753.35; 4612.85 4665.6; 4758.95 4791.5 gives 1.1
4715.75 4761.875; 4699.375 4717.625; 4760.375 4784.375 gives -2.7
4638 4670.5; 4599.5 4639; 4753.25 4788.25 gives 1.6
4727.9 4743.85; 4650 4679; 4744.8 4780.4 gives 0.1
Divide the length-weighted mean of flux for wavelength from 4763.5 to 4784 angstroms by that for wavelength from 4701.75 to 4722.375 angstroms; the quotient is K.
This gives 1.02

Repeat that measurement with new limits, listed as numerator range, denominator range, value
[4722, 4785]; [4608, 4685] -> 1.01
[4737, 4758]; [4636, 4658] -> 1.06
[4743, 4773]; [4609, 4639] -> 0.98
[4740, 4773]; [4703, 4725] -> 1.01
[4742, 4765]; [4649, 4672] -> 1.05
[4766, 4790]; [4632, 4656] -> 1.03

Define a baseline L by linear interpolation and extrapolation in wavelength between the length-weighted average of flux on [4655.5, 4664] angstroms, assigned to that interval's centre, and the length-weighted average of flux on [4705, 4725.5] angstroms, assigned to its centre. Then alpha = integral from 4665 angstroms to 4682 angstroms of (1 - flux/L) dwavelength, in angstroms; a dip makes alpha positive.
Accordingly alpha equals 1.0 angstroms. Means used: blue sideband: 130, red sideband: 128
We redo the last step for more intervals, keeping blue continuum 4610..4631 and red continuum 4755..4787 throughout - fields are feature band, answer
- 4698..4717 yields 1.6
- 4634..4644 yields 0.5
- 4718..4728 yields -0.3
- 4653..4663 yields 0.3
